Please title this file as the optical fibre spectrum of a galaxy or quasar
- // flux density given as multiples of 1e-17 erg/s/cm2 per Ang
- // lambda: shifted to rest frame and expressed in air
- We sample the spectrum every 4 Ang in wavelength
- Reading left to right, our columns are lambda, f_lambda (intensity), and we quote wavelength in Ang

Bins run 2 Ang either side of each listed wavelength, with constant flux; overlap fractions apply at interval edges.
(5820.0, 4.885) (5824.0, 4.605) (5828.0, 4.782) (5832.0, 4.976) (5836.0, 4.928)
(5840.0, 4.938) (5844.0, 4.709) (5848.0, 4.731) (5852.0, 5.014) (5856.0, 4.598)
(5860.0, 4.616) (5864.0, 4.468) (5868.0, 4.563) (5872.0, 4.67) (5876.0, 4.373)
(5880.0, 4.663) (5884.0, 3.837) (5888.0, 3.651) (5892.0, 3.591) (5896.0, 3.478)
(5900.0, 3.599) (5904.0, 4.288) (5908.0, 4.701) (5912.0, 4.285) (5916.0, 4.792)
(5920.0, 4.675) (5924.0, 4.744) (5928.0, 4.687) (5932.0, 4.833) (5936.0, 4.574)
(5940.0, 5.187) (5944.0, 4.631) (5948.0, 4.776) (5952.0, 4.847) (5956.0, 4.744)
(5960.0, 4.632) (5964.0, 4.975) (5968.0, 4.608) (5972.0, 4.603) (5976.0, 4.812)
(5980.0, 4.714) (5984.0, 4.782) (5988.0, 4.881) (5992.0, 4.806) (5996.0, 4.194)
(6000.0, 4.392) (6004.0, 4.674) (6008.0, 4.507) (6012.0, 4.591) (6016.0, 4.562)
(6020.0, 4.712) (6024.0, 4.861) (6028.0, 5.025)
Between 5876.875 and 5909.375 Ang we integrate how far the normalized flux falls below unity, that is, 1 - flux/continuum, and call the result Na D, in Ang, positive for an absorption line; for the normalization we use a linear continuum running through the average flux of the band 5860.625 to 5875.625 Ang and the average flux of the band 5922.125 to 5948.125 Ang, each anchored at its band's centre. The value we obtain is 4.6 Ang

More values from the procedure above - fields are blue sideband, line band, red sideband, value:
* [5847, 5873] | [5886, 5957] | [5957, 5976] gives 3.8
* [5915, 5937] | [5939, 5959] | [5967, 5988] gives -0.4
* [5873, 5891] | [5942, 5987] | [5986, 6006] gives -2.8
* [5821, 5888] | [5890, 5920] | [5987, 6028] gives 3.2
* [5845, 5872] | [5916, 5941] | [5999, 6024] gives -0.7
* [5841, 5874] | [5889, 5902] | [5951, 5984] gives 3.1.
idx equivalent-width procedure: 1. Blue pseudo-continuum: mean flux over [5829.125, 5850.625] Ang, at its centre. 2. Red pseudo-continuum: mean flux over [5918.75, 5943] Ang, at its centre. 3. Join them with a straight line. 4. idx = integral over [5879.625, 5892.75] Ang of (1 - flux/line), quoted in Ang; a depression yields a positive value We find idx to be 2.6 Ang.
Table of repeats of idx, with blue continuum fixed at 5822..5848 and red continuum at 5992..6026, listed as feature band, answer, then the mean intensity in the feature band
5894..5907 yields 2.4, 3.86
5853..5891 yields 3.1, 4.38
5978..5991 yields -0.5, 4.79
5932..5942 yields -0.4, 4.87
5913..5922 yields 0.0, 4.68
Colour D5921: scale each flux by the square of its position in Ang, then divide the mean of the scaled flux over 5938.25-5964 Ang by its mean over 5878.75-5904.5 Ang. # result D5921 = 1.28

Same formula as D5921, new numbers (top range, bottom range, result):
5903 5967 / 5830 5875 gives 1.02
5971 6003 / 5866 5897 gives 1.17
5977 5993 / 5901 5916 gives 1.11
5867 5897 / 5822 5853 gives 0.86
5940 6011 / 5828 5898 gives 1.09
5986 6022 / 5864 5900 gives 1.17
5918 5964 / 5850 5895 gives 1.12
